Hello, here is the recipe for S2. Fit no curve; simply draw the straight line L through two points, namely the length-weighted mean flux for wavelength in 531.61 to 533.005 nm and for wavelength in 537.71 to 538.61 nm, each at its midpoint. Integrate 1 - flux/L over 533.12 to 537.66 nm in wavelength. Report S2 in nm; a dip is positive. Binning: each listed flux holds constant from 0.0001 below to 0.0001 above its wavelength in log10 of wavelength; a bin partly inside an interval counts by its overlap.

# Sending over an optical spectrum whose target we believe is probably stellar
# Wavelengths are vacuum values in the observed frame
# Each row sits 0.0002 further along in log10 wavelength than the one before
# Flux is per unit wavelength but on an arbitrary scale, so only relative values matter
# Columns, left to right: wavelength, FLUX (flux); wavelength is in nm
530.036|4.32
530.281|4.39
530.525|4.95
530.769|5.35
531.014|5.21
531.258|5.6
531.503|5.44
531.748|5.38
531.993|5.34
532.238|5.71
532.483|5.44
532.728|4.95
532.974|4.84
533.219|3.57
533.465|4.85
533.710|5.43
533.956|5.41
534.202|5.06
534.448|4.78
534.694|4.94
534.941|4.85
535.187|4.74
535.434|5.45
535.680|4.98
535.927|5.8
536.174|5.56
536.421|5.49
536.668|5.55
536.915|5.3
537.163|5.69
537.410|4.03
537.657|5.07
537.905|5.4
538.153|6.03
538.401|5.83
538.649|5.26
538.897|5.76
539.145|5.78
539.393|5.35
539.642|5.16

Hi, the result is 0.33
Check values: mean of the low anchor 5.31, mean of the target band 5.09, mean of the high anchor 5.65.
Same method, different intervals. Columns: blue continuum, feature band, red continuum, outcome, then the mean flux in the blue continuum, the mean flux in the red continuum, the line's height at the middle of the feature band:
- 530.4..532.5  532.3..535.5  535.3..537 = 0.27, 5.38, 5.45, 5.41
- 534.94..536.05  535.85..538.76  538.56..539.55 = -0.02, 5.2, 5.54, 5.37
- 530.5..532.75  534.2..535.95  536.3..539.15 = 0.12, 5.37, 5.42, 5.4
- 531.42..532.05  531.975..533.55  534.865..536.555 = 0.13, 5.39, 5.28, 5.36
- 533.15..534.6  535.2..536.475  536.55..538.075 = -0.08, 4.9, 5.2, 5.07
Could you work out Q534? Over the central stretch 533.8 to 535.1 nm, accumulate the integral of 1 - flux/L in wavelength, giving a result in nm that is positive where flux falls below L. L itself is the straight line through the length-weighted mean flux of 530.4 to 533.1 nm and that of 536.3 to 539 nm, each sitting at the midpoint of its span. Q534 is 0.08 nm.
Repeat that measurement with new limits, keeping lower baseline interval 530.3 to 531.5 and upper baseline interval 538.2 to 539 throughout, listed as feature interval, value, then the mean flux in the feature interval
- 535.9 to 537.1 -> 0.00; 5.52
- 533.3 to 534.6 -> 0.08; 5.05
